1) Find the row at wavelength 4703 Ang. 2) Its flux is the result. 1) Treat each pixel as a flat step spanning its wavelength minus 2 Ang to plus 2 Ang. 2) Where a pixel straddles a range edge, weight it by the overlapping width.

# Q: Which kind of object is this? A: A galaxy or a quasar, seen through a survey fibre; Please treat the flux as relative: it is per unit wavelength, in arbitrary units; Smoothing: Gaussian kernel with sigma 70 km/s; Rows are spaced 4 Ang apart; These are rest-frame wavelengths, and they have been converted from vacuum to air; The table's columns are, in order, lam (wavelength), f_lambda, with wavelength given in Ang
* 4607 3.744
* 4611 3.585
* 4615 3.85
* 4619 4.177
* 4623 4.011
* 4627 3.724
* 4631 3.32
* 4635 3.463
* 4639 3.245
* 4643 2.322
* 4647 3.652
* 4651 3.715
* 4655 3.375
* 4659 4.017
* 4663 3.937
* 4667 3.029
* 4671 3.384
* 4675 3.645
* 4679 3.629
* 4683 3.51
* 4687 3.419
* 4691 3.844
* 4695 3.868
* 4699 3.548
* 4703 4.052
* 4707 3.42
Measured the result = 4.052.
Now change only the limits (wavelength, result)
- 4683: 3.51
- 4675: 3.645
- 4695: 3.868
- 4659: 4.017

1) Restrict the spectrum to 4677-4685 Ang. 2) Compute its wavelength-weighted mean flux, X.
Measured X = 3.57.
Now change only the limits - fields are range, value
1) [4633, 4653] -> 3.28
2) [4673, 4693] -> 3.61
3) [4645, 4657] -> 3.58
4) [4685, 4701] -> 3.67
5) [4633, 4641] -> 3.35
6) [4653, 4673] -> 3.55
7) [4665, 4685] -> 3.44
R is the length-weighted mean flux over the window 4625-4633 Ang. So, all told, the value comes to 3.52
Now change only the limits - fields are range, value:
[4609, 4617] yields 3.72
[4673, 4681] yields 3.64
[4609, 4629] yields 3.87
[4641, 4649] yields 2.99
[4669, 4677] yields 3.51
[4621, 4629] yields 3.87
